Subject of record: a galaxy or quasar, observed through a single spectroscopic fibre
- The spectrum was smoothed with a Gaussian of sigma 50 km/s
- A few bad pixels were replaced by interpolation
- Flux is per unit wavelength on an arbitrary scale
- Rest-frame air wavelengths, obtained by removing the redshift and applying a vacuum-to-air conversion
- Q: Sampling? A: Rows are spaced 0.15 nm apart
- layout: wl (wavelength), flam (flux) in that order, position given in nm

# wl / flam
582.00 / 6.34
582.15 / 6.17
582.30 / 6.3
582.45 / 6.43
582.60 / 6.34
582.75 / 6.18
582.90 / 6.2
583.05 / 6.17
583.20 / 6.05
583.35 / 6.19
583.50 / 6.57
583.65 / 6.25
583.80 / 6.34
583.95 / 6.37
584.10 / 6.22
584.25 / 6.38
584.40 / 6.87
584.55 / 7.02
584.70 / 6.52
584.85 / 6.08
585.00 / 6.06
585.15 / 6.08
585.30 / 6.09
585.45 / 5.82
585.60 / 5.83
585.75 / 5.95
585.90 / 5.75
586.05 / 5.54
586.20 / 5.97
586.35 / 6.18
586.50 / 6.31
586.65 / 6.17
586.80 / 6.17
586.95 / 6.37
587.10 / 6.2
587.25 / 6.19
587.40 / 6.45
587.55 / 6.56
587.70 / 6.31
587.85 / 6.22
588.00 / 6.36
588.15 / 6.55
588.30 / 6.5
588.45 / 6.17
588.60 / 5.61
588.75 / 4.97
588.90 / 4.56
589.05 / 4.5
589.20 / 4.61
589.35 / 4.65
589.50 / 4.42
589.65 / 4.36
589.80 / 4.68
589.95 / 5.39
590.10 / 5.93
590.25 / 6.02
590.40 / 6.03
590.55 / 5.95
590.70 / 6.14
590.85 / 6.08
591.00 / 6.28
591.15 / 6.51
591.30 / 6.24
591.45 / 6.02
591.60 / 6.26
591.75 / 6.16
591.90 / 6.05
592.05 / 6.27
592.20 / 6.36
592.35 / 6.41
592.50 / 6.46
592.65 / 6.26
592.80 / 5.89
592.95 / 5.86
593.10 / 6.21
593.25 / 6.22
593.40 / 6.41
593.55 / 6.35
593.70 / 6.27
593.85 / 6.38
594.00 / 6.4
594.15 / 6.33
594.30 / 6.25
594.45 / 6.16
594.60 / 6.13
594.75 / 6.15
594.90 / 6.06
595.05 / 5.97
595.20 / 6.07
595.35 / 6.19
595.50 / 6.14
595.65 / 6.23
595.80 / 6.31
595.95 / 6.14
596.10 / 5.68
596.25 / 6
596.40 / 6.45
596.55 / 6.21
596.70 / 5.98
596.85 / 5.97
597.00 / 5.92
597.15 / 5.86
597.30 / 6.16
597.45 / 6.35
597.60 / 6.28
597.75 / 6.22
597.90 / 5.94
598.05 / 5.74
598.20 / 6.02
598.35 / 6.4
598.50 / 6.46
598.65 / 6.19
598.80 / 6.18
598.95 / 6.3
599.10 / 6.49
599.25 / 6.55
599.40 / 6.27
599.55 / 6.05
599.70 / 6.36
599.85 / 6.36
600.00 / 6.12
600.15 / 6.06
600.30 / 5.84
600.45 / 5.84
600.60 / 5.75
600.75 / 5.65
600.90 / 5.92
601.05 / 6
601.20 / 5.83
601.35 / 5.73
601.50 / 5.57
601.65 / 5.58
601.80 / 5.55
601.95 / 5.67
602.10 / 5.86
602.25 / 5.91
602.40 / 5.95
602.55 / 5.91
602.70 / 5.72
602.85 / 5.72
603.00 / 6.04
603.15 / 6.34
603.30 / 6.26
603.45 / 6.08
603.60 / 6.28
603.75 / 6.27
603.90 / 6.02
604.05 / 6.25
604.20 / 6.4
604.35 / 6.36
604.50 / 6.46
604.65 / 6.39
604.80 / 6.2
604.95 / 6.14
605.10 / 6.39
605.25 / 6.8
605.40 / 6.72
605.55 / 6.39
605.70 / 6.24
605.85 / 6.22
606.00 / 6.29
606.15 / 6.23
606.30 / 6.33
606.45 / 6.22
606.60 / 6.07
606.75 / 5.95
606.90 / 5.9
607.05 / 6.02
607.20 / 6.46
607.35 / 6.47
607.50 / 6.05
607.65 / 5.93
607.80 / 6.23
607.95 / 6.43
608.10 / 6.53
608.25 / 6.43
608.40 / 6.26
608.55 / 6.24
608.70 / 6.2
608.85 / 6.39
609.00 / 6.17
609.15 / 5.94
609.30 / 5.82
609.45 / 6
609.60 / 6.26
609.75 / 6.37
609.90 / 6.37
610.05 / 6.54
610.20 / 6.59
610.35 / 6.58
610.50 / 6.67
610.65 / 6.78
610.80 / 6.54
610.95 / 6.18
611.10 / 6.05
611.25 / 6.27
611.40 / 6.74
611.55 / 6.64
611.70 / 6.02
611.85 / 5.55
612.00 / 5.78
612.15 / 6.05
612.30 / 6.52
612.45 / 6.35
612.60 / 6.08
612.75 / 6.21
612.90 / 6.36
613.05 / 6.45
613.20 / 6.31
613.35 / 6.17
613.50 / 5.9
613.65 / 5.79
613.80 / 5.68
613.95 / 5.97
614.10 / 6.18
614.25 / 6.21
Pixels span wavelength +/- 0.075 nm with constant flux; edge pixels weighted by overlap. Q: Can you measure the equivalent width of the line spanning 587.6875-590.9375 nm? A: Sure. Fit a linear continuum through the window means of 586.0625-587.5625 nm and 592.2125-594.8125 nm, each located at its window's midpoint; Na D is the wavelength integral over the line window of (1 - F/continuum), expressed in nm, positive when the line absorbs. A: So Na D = 0.36 nm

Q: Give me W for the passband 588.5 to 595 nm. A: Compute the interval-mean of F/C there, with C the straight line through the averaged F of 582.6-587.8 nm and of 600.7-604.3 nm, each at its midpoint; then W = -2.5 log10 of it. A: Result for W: 0.04 mag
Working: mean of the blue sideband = 6.22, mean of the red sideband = 5.94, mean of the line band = 5.87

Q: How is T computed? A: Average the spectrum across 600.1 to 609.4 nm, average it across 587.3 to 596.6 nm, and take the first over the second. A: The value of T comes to 1.02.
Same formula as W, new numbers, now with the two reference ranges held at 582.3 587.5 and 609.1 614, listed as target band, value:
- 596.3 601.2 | 0.02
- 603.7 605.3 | -0.02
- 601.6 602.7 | 0.08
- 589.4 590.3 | 0.22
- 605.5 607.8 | 0.01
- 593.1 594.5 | -0.01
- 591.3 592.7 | 0.00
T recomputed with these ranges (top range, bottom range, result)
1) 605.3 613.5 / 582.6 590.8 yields 1.05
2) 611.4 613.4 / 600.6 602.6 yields 1.08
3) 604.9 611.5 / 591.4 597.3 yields 1.02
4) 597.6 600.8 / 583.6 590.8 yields 1.04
